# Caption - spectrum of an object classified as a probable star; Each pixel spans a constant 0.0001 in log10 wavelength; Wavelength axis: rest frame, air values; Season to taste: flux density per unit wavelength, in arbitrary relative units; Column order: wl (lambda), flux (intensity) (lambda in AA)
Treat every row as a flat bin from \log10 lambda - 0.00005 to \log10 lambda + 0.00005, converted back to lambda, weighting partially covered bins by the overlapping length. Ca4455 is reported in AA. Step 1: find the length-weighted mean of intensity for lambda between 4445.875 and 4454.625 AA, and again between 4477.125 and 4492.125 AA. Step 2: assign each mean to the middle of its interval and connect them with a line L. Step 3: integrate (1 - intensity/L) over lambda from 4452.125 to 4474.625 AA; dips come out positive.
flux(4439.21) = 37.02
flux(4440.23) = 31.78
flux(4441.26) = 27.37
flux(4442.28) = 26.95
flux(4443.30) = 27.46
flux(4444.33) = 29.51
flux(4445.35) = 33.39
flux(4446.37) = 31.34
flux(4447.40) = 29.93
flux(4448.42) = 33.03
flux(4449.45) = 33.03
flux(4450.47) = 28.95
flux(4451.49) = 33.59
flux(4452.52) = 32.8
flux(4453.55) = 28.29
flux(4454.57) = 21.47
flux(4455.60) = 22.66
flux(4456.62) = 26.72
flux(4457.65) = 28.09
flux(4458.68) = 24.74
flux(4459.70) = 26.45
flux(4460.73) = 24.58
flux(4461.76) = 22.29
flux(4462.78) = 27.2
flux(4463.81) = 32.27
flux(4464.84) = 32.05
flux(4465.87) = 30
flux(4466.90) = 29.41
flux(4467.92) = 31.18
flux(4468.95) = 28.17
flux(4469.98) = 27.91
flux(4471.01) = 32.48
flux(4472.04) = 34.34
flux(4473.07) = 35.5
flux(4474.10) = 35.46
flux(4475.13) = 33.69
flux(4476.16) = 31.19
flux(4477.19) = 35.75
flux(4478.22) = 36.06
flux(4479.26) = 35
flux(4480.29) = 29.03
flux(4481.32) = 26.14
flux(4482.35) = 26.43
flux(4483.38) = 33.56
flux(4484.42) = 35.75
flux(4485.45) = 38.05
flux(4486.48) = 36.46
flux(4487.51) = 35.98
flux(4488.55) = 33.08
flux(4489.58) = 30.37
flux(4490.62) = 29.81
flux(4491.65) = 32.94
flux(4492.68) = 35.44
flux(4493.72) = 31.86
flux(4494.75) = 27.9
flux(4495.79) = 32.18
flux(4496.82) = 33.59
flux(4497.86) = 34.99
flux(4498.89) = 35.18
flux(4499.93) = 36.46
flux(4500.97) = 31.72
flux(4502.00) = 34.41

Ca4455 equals 2.0 AA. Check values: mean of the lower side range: 30.7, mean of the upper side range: 32.9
